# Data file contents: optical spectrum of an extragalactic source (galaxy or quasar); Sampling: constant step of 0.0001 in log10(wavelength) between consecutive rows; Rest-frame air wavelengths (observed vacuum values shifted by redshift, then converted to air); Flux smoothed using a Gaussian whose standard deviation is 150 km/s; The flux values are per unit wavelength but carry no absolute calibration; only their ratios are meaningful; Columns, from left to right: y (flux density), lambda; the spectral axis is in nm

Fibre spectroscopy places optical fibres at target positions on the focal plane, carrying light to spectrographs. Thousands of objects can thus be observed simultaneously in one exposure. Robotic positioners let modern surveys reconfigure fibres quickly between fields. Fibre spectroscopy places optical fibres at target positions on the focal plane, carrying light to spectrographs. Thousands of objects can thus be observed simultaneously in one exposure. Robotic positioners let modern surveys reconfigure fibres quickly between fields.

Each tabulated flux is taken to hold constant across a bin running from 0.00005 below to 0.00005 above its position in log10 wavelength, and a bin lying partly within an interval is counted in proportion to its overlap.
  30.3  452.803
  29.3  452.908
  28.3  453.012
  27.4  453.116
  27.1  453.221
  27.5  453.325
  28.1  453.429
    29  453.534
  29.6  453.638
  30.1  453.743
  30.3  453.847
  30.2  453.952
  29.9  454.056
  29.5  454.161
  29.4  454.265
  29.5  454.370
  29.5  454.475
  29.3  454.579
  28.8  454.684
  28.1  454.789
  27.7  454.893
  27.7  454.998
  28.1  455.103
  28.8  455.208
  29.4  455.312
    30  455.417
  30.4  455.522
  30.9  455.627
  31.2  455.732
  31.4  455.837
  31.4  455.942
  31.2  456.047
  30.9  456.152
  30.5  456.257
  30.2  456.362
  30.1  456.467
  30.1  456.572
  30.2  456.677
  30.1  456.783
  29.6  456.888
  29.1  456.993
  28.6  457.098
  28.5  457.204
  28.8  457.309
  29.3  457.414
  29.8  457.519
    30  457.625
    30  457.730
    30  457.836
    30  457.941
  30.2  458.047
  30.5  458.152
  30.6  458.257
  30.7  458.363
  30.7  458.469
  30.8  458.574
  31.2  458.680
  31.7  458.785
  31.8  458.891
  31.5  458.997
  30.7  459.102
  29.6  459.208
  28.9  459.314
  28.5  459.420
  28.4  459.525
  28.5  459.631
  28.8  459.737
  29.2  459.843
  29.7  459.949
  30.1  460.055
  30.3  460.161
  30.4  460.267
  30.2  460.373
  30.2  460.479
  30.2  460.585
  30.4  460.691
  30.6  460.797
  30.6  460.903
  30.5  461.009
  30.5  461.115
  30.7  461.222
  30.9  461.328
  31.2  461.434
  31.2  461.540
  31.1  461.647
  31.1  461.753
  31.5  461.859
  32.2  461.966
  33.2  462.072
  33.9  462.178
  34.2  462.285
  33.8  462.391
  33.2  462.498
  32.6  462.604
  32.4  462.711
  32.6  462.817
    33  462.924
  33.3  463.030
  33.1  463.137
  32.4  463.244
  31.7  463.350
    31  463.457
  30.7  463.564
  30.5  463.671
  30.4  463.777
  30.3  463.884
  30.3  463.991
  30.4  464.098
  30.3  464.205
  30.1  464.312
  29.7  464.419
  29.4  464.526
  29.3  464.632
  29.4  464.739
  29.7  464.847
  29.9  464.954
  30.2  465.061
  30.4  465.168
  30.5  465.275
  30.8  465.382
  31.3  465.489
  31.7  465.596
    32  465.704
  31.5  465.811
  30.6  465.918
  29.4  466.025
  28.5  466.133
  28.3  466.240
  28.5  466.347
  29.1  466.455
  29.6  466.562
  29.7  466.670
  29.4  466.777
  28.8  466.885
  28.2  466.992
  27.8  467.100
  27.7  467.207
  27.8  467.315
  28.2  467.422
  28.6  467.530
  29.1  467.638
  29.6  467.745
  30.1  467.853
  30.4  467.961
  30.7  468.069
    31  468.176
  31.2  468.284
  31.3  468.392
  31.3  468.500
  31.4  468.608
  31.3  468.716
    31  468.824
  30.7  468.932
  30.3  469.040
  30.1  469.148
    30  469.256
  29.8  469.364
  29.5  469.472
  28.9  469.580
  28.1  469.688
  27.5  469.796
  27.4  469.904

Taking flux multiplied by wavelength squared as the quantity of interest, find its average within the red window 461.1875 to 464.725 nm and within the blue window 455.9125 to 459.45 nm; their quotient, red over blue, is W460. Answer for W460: 1.1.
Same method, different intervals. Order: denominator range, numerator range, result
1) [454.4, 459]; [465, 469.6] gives 1.05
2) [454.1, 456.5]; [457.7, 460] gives 1.03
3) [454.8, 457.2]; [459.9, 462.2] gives 1.06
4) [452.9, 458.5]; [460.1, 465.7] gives 1.09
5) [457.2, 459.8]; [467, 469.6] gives 1.04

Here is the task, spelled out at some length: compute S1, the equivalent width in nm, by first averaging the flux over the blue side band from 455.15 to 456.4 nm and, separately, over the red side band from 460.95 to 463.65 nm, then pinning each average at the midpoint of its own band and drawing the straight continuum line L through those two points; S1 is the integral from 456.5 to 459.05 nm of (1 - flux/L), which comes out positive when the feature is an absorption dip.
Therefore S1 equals 0.069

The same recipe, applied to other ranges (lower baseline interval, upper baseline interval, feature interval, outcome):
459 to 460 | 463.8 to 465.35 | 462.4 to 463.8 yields -0.11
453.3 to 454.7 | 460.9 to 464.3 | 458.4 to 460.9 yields 0.06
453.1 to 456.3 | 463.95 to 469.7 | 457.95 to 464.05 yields -0.27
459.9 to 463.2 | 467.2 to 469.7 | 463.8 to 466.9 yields 0.07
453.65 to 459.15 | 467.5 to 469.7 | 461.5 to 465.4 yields -0.16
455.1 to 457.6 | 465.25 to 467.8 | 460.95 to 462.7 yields -0.14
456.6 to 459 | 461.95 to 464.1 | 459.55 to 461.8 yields 0.07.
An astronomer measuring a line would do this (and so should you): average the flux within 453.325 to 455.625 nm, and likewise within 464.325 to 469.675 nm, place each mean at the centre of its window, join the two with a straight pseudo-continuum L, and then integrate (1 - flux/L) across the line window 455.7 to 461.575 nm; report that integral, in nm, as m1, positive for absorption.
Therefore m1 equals -0.15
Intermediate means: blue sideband 29.2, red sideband 29.9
